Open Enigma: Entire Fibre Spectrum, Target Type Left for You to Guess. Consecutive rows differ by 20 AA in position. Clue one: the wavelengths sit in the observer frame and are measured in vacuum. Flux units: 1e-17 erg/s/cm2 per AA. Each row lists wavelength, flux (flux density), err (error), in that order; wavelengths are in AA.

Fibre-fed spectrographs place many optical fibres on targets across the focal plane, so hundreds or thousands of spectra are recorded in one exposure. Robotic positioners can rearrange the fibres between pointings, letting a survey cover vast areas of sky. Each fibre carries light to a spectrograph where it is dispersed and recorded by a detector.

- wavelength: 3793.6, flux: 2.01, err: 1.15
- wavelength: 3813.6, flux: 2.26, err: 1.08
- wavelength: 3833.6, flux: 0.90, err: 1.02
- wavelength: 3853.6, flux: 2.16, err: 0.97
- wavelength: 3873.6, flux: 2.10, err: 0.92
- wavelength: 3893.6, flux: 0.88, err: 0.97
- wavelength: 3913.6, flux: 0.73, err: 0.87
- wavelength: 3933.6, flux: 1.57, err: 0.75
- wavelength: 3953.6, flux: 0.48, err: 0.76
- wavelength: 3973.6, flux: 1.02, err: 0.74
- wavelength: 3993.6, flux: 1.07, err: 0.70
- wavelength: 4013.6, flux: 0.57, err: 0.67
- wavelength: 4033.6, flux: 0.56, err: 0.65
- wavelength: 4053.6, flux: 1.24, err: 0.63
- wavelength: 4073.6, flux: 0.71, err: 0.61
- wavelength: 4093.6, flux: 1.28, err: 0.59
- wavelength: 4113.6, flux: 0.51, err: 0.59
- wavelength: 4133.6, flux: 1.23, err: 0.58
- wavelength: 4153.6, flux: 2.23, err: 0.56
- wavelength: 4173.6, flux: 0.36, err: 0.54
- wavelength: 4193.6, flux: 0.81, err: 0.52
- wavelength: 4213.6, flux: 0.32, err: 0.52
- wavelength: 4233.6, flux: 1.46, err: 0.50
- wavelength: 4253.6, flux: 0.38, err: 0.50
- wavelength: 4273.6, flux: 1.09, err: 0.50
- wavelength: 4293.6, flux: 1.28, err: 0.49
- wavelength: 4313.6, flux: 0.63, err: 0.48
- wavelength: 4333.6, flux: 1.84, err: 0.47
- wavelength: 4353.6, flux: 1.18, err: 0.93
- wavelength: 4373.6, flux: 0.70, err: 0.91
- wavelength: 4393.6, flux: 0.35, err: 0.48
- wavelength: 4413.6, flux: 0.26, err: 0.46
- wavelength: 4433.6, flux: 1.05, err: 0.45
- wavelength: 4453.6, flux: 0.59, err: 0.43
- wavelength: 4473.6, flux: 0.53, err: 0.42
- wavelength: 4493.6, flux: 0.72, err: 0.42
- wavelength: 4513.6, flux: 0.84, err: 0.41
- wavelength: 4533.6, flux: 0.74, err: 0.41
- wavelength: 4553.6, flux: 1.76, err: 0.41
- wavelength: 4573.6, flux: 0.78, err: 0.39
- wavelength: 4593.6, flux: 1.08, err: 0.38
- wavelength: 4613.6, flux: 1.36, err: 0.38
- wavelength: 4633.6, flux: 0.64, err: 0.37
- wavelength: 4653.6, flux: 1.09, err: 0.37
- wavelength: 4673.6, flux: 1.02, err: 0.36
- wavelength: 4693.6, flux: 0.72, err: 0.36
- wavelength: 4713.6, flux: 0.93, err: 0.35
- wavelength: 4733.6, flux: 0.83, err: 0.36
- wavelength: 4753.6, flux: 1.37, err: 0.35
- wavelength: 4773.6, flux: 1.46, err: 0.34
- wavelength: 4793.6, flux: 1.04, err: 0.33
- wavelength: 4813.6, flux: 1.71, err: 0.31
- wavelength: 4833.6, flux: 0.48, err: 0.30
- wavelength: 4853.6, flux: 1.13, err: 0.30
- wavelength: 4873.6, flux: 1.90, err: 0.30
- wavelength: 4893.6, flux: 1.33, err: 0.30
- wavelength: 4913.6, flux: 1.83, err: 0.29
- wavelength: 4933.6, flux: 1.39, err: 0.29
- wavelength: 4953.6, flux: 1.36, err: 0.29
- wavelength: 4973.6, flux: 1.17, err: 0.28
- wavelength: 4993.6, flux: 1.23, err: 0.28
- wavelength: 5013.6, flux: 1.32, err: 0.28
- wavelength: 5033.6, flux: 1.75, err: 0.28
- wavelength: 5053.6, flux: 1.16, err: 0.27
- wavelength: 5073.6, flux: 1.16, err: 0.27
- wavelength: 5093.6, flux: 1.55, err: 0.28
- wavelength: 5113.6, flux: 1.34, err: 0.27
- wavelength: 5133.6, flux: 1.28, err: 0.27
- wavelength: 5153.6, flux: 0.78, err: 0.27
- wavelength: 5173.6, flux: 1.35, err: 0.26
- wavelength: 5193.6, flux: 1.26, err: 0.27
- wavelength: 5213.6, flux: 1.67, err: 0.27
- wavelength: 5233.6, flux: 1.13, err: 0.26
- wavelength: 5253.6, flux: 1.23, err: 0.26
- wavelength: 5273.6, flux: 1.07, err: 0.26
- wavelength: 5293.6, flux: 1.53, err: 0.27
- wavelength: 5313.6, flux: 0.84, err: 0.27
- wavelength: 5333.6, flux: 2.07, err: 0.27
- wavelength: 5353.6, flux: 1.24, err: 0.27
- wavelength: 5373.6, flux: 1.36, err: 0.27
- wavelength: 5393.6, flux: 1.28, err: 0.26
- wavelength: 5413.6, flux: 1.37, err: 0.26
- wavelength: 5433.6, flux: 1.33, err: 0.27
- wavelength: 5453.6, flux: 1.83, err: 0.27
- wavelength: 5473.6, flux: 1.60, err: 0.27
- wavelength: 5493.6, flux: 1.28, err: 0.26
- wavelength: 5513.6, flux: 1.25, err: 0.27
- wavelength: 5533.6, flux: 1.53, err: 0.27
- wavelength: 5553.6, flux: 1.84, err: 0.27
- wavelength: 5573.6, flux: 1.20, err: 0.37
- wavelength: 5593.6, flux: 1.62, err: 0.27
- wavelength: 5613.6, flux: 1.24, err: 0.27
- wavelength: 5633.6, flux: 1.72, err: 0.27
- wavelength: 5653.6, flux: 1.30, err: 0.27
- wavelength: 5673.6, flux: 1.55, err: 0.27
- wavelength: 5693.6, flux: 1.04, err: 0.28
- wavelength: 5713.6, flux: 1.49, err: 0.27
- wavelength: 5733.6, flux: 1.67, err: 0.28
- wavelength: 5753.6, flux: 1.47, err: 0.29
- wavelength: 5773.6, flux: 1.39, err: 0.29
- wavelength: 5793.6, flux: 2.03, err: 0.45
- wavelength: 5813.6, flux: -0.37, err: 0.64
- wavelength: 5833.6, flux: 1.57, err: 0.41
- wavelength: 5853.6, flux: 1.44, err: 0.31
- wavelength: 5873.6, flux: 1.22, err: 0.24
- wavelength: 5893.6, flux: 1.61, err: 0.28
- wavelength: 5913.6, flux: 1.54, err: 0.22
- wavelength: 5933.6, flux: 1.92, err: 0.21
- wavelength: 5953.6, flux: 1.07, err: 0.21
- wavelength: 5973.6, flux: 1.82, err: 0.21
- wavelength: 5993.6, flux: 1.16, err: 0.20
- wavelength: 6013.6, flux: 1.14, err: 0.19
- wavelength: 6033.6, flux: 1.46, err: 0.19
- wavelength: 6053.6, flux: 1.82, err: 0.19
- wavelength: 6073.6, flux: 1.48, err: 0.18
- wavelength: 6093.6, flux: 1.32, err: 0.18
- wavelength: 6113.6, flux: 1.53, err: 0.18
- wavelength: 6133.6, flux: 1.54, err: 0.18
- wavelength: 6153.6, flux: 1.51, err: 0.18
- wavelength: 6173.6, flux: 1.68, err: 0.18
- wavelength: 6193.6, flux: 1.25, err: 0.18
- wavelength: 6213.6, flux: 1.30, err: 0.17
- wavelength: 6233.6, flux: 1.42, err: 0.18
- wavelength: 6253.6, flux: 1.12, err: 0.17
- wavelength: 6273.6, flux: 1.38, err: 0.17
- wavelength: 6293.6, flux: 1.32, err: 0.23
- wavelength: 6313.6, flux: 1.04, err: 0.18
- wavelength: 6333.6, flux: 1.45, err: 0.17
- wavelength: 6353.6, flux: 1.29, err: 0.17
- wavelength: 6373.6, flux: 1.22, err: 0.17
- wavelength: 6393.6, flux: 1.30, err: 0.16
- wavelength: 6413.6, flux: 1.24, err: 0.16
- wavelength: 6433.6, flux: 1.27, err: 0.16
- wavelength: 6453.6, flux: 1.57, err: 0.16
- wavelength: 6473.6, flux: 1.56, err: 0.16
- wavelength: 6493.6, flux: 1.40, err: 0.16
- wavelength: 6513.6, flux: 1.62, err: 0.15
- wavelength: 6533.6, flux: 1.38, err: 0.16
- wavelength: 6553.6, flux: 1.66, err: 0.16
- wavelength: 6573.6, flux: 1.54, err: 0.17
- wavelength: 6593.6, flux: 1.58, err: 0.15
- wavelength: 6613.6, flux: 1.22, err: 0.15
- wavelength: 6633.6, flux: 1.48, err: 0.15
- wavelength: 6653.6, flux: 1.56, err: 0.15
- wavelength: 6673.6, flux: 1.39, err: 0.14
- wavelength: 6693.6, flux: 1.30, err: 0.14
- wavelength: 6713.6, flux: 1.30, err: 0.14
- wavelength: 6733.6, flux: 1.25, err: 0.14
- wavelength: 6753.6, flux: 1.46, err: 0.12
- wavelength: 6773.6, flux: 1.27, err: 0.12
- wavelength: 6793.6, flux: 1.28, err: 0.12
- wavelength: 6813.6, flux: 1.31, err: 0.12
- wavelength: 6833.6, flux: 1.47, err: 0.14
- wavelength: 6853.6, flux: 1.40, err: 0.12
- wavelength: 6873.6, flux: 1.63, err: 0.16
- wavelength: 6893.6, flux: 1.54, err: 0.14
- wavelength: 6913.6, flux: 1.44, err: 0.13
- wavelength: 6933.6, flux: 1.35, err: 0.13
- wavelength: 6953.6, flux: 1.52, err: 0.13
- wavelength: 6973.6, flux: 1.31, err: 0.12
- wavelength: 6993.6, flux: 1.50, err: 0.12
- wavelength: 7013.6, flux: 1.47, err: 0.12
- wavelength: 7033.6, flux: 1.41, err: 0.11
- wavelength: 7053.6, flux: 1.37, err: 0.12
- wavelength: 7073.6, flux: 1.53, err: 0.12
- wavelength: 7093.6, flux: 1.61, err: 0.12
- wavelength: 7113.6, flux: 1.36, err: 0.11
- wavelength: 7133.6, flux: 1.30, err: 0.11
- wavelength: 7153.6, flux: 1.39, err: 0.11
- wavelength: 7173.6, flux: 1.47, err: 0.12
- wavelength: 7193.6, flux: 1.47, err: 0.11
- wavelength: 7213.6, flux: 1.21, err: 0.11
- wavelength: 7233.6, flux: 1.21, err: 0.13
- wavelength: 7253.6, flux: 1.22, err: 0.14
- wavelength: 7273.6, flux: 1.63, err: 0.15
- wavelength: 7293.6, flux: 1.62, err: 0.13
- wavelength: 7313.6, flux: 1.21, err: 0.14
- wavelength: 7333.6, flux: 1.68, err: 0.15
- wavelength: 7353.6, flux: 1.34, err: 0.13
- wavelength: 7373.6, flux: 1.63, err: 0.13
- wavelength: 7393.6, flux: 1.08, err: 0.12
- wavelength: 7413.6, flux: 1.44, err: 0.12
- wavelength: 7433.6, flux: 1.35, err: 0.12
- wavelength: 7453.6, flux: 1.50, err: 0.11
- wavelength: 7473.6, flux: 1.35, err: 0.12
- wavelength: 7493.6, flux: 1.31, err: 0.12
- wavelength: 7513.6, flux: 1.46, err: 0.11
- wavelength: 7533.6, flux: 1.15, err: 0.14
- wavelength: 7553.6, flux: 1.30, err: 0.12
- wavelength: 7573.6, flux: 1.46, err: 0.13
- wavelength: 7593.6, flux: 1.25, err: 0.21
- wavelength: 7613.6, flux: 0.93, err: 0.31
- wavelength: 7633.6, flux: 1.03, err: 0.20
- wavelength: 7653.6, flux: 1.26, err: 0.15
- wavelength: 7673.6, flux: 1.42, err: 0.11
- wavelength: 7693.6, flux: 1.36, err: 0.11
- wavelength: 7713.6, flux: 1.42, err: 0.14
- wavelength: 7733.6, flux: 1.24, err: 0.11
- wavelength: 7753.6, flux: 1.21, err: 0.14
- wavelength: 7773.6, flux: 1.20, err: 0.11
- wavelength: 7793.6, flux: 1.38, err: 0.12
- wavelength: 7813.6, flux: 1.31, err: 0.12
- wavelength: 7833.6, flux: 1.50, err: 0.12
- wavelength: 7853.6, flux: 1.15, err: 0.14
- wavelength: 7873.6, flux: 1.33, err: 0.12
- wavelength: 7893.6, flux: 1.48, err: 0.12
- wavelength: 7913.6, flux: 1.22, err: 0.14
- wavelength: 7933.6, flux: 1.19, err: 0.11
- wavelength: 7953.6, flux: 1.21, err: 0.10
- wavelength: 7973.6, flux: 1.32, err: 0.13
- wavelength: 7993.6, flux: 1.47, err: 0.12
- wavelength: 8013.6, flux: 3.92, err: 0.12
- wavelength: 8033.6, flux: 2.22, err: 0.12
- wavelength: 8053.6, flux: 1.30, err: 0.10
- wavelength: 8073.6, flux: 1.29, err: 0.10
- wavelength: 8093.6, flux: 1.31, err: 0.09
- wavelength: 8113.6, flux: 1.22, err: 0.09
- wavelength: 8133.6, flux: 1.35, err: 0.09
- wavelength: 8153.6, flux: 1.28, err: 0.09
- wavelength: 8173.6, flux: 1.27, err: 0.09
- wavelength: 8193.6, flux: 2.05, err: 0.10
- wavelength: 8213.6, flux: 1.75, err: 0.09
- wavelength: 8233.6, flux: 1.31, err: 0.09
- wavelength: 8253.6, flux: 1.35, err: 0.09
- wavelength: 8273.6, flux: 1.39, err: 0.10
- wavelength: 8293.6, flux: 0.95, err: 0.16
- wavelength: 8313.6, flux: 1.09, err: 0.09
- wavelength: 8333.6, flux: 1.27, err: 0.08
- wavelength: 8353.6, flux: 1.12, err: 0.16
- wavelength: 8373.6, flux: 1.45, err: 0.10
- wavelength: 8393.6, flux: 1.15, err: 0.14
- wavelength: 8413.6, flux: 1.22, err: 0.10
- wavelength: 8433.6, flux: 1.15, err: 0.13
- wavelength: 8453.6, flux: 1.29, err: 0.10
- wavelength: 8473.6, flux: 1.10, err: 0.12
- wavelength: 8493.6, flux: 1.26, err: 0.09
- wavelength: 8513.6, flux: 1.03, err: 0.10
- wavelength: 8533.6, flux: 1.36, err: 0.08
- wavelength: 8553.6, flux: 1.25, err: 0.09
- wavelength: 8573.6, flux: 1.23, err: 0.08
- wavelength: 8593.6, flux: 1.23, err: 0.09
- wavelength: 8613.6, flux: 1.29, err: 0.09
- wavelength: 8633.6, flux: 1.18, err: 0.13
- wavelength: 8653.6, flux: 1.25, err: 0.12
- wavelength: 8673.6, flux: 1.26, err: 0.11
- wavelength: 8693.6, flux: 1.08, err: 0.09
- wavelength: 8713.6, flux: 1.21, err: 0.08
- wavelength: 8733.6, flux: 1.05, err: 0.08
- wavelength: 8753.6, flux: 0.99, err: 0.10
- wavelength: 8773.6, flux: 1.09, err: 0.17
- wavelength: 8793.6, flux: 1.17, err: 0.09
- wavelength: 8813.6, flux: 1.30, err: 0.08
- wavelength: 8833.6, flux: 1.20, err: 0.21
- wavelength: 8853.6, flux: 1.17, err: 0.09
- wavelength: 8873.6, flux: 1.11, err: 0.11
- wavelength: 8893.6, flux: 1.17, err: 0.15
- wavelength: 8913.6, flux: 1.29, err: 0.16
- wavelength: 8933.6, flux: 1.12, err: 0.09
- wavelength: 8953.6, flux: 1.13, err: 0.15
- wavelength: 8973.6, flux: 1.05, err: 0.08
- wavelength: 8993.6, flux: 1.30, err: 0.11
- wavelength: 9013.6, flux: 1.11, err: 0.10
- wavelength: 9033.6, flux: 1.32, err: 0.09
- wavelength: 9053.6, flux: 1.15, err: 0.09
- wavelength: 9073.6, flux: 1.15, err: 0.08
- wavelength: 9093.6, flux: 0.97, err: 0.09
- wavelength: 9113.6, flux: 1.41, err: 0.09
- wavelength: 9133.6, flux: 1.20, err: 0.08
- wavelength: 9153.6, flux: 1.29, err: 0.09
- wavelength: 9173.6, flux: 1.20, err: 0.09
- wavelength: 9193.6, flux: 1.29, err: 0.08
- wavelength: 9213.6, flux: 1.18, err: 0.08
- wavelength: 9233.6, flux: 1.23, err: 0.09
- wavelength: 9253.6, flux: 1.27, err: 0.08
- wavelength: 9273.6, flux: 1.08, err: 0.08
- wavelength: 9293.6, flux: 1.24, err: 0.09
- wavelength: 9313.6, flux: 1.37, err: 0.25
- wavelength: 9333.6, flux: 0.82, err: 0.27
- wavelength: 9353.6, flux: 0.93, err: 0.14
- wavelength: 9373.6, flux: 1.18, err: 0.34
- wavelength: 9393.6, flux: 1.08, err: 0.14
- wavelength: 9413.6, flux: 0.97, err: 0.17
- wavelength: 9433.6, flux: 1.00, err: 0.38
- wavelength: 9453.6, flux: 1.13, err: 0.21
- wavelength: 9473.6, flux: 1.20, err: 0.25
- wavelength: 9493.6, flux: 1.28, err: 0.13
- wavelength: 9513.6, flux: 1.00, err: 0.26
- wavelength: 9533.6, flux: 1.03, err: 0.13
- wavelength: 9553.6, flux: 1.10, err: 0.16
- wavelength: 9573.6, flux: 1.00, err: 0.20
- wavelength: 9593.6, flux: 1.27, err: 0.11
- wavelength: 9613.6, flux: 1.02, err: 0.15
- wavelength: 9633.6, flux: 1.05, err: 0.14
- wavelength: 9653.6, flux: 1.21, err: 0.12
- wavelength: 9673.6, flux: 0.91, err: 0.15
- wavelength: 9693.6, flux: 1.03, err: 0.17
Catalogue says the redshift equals 0.220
